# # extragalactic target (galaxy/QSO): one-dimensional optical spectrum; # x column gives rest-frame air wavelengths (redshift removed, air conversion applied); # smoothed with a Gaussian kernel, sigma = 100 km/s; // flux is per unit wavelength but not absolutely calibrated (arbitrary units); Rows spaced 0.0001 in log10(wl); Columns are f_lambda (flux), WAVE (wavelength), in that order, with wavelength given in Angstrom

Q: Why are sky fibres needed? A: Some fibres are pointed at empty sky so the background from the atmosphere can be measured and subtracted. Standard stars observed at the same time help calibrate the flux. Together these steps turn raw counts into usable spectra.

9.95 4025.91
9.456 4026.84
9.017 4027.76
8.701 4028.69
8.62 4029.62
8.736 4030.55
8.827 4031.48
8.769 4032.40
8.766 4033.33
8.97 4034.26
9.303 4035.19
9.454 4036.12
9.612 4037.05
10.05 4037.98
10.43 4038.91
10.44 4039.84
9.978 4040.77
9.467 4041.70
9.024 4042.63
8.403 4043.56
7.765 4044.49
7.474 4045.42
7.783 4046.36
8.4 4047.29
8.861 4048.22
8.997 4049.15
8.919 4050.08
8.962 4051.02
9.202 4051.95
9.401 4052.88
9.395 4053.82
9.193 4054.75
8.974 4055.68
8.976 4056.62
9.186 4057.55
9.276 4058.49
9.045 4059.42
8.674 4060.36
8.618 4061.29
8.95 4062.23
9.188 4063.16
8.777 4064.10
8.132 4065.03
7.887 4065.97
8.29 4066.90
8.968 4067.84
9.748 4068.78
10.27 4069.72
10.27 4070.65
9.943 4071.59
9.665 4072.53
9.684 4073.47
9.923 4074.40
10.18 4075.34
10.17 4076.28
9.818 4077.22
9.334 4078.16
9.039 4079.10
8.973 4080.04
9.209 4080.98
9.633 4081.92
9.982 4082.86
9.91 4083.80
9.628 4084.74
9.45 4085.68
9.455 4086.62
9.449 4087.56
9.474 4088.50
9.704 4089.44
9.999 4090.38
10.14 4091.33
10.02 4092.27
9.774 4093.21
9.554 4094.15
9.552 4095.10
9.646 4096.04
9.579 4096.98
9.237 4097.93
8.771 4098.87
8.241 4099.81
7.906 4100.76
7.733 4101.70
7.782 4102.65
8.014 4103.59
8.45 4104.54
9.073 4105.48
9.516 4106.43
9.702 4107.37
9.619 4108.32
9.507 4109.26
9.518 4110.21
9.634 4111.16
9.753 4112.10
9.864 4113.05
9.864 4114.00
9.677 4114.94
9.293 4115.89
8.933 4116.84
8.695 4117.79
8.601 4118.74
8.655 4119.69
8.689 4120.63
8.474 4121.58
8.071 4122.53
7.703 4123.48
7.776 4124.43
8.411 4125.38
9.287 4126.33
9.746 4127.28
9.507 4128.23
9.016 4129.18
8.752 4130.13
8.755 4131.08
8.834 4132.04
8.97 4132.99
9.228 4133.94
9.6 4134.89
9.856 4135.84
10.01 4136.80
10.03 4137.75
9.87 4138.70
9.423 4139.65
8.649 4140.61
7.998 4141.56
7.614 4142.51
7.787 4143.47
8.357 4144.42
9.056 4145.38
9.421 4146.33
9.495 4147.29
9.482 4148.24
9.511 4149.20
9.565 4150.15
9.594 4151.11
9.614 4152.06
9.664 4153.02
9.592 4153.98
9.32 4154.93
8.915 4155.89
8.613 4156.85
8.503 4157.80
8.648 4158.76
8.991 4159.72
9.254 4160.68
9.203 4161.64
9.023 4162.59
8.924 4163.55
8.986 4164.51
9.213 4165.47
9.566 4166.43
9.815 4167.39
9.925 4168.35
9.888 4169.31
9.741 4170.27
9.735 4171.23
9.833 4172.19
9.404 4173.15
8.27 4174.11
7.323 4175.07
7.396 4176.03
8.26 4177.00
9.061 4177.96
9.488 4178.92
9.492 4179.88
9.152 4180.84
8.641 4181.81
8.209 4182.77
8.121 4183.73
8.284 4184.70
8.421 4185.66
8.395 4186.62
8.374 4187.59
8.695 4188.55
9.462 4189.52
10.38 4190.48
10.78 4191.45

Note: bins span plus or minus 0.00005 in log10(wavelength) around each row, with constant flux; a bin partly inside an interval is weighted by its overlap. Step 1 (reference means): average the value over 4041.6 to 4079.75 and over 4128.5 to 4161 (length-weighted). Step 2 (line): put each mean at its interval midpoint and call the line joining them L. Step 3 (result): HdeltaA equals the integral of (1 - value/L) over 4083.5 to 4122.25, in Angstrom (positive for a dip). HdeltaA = -0.5 Angstrom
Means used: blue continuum 9.07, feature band 9.22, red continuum 9.12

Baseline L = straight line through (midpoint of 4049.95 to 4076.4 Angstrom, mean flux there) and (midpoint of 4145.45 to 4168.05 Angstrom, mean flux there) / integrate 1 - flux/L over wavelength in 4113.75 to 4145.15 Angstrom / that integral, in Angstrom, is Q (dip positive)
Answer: 1.2 Angstrom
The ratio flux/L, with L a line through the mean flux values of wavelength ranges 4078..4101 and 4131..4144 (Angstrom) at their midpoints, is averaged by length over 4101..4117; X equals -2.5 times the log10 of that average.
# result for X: 0.01 mag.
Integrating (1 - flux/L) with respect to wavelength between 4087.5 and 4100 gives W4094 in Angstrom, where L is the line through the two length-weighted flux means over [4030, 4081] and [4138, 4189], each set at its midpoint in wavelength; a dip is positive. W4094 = -0.6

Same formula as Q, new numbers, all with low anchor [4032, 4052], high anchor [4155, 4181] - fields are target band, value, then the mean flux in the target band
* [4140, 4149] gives 0.4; 8.68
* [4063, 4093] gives -1.6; 9.52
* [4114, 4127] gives 0.5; 8.7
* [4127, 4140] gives -0.5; 9.4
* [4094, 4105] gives 0.5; 8.67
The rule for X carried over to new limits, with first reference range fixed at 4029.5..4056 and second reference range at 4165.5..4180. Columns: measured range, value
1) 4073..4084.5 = -0.067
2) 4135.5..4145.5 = 0.020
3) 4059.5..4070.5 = 0.018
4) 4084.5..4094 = -0.073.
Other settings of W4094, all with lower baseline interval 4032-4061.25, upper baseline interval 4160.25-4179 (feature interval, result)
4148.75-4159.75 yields -0.1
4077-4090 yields -0.6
